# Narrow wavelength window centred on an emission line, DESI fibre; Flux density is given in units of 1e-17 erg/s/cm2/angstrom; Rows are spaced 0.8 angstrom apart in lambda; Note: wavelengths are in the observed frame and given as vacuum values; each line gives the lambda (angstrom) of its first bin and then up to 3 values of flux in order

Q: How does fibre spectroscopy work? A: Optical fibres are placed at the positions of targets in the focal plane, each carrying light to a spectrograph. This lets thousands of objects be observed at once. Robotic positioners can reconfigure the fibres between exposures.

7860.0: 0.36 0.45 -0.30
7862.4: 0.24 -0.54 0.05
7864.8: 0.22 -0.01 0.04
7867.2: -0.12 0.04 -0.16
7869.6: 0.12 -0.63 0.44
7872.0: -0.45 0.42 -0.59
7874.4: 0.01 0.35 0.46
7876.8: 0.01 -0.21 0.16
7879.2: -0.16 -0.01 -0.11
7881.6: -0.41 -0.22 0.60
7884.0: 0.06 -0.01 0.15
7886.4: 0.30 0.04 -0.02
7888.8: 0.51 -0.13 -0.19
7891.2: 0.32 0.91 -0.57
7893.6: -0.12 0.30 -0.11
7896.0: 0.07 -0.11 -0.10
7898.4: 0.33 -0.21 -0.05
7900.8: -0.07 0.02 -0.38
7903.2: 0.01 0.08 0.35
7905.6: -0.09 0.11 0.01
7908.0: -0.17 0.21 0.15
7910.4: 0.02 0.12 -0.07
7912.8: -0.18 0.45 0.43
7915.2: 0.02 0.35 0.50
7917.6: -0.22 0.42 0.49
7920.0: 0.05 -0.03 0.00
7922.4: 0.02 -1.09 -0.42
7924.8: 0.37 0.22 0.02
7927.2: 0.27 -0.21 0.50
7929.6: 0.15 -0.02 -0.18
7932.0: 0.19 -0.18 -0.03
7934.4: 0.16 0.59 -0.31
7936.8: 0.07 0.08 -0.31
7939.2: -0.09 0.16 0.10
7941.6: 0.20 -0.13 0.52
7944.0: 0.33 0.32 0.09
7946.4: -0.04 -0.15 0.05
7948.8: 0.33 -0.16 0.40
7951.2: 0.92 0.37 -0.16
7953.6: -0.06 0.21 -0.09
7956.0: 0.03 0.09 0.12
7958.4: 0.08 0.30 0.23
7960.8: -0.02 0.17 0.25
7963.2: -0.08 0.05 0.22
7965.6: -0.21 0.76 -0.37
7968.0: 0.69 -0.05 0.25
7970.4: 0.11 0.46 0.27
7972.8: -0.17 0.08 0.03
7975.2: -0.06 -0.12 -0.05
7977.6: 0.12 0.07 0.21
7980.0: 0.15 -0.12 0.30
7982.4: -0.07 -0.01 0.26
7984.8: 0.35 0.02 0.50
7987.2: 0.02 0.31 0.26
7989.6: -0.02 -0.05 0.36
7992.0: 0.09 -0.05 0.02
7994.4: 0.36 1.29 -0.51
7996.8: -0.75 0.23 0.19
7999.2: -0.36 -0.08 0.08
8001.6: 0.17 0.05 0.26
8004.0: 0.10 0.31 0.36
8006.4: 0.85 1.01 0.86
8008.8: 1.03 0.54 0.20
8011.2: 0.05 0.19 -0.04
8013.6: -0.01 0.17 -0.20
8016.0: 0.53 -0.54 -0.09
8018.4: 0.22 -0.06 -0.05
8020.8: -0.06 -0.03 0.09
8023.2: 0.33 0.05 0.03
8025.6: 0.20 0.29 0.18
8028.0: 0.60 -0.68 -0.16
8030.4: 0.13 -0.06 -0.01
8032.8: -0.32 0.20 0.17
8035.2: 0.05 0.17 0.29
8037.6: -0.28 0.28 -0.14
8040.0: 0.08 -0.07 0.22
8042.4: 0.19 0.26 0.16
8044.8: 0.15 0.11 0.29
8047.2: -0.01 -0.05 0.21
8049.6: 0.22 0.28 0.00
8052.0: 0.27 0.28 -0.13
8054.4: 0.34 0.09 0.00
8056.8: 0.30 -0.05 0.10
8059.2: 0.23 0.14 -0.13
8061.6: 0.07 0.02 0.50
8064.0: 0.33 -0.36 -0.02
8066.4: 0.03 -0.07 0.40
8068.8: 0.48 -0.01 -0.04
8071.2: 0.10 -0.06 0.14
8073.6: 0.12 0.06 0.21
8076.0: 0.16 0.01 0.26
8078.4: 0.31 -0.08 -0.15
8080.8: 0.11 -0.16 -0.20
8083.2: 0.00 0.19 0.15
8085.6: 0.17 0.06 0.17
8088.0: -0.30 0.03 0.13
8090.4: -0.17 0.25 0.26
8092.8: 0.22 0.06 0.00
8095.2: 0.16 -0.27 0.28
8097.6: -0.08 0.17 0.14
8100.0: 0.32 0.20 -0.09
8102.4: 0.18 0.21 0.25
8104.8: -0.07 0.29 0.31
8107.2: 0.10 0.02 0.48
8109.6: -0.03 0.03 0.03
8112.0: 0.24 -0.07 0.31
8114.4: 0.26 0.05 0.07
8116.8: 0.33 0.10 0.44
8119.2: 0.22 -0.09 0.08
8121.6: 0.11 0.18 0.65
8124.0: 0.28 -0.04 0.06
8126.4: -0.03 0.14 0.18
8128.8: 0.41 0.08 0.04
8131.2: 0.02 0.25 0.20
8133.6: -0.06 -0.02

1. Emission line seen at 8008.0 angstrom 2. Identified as H-gamma 4340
